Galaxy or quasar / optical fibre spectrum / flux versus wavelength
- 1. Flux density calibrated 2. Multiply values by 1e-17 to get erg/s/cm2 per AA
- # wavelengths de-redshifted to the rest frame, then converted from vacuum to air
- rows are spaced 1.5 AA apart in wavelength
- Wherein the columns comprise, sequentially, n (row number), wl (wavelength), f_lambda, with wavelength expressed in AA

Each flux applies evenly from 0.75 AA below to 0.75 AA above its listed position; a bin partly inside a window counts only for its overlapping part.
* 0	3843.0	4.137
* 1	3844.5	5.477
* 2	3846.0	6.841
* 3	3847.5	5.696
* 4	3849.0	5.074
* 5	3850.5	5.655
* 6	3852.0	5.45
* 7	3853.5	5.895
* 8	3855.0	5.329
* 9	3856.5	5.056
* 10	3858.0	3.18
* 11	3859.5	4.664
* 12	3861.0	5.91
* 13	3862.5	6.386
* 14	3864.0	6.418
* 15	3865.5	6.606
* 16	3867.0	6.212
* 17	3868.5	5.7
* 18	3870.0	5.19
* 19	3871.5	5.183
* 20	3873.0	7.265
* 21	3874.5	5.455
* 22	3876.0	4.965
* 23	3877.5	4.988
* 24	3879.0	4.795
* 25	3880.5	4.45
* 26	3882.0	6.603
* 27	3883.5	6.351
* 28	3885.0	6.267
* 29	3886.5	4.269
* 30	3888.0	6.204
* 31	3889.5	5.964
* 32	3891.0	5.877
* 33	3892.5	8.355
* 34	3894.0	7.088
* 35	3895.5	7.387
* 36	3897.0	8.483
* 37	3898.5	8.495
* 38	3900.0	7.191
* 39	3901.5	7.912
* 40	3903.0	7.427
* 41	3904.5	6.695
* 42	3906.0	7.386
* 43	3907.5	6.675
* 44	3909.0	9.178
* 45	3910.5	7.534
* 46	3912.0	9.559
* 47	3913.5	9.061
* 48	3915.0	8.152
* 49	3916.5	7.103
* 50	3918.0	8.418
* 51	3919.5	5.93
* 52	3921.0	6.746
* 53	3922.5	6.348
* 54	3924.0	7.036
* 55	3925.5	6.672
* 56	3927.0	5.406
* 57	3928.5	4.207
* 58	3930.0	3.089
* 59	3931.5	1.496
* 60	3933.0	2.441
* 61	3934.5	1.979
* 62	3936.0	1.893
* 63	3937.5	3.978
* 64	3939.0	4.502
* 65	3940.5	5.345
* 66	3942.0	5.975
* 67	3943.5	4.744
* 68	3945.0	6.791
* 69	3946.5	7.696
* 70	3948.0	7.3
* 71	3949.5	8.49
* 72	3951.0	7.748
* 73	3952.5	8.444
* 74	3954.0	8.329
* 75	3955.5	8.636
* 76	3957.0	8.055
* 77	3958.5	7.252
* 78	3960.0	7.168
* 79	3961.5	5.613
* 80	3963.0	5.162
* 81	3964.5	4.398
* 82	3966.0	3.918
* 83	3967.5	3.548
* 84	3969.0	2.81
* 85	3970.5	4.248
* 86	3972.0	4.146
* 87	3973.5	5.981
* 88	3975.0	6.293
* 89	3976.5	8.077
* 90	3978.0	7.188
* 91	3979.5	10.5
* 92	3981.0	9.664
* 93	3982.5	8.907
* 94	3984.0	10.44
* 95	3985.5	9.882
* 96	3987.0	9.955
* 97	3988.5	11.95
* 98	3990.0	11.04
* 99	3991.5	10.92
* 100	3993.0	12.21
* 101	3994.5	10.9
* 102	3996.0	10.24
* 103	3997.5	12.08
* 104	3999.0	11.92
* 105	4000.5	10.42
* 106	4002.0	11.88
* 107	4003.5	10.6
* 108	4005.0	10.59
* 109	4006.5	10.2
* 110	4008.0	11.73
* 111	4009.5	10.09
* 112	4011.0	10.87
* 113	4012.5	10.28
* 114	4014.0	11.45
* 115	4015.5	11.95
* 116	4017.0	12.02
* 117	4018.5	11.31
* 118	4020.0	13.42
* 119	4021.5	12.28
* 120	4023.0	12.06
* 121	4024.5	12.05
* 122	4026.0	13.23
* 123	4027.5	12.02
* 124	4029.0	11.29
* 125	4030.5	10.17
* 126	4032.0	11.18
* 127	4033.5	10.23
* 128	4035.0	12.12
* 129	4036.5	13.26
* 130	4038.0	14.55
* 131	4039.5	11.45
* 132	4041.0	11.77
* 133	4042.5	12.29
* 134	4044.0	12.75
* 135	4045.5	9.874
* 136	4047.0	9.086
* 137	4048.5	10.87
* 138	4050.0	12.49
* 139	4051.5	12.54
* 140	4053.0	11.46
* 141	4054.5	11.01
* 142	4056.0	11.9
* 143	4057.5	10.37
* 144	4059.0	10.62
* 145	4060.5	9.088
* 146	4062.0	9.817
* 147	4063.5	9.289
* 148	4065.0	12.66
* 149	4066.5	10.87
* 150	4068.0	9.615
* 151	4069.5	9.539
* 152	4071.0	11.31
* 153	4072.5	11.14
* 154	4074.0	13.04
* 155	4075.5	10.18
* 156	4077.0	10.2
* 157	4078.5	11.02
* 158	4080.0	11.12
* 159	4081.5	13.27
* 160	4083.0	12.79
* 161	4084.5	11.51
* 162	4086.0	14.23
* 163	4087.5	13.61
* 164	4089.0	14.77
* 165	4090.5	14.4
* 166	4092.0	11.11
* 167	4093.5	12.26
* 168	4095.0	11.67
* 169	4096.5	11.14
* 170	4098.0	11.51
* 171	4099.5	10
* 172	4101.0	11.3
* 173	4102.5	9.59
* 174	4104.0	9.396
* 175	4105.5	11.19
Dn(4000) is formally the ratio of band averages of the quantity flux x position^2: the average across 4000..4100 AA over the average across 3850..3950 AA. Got 2.05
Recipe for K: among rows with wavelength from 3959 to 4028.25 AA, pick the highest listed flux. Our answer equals 13.42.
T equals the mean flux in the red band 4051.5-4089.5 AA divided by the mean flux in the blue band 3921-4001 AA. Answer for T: 1.62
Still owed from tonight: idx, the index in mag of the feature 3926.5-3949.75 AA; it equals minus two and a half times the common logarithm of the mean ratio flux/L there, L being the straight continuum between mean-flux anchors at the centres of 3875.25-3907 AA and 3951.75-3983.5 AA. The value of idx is 0.39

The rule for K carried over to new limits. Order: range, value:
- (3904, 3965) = 9.559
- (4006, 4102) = 14.77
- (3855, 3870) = 6.606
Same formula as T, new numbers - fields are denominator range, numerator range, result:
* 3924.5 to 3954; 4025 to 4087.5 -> 2.17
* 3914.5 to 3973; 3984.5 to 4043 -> 2.03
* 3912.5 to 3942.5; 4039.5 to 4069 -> 2.06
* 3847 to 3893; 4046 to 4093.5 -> 2.03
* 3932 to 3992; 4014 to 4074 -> 1.69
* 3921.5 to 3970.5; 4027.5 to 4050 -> 2.10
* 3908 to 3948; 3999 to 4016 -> 1.87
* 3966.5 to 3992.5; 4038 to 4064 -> 1.39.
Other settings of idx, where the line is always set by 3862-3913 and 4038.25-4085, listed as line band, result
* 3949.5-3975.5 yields 0.37 mag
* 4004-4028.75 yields -0.16 mag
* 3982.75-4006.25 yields -0.16 mag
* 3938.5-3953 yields 0.21 mag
